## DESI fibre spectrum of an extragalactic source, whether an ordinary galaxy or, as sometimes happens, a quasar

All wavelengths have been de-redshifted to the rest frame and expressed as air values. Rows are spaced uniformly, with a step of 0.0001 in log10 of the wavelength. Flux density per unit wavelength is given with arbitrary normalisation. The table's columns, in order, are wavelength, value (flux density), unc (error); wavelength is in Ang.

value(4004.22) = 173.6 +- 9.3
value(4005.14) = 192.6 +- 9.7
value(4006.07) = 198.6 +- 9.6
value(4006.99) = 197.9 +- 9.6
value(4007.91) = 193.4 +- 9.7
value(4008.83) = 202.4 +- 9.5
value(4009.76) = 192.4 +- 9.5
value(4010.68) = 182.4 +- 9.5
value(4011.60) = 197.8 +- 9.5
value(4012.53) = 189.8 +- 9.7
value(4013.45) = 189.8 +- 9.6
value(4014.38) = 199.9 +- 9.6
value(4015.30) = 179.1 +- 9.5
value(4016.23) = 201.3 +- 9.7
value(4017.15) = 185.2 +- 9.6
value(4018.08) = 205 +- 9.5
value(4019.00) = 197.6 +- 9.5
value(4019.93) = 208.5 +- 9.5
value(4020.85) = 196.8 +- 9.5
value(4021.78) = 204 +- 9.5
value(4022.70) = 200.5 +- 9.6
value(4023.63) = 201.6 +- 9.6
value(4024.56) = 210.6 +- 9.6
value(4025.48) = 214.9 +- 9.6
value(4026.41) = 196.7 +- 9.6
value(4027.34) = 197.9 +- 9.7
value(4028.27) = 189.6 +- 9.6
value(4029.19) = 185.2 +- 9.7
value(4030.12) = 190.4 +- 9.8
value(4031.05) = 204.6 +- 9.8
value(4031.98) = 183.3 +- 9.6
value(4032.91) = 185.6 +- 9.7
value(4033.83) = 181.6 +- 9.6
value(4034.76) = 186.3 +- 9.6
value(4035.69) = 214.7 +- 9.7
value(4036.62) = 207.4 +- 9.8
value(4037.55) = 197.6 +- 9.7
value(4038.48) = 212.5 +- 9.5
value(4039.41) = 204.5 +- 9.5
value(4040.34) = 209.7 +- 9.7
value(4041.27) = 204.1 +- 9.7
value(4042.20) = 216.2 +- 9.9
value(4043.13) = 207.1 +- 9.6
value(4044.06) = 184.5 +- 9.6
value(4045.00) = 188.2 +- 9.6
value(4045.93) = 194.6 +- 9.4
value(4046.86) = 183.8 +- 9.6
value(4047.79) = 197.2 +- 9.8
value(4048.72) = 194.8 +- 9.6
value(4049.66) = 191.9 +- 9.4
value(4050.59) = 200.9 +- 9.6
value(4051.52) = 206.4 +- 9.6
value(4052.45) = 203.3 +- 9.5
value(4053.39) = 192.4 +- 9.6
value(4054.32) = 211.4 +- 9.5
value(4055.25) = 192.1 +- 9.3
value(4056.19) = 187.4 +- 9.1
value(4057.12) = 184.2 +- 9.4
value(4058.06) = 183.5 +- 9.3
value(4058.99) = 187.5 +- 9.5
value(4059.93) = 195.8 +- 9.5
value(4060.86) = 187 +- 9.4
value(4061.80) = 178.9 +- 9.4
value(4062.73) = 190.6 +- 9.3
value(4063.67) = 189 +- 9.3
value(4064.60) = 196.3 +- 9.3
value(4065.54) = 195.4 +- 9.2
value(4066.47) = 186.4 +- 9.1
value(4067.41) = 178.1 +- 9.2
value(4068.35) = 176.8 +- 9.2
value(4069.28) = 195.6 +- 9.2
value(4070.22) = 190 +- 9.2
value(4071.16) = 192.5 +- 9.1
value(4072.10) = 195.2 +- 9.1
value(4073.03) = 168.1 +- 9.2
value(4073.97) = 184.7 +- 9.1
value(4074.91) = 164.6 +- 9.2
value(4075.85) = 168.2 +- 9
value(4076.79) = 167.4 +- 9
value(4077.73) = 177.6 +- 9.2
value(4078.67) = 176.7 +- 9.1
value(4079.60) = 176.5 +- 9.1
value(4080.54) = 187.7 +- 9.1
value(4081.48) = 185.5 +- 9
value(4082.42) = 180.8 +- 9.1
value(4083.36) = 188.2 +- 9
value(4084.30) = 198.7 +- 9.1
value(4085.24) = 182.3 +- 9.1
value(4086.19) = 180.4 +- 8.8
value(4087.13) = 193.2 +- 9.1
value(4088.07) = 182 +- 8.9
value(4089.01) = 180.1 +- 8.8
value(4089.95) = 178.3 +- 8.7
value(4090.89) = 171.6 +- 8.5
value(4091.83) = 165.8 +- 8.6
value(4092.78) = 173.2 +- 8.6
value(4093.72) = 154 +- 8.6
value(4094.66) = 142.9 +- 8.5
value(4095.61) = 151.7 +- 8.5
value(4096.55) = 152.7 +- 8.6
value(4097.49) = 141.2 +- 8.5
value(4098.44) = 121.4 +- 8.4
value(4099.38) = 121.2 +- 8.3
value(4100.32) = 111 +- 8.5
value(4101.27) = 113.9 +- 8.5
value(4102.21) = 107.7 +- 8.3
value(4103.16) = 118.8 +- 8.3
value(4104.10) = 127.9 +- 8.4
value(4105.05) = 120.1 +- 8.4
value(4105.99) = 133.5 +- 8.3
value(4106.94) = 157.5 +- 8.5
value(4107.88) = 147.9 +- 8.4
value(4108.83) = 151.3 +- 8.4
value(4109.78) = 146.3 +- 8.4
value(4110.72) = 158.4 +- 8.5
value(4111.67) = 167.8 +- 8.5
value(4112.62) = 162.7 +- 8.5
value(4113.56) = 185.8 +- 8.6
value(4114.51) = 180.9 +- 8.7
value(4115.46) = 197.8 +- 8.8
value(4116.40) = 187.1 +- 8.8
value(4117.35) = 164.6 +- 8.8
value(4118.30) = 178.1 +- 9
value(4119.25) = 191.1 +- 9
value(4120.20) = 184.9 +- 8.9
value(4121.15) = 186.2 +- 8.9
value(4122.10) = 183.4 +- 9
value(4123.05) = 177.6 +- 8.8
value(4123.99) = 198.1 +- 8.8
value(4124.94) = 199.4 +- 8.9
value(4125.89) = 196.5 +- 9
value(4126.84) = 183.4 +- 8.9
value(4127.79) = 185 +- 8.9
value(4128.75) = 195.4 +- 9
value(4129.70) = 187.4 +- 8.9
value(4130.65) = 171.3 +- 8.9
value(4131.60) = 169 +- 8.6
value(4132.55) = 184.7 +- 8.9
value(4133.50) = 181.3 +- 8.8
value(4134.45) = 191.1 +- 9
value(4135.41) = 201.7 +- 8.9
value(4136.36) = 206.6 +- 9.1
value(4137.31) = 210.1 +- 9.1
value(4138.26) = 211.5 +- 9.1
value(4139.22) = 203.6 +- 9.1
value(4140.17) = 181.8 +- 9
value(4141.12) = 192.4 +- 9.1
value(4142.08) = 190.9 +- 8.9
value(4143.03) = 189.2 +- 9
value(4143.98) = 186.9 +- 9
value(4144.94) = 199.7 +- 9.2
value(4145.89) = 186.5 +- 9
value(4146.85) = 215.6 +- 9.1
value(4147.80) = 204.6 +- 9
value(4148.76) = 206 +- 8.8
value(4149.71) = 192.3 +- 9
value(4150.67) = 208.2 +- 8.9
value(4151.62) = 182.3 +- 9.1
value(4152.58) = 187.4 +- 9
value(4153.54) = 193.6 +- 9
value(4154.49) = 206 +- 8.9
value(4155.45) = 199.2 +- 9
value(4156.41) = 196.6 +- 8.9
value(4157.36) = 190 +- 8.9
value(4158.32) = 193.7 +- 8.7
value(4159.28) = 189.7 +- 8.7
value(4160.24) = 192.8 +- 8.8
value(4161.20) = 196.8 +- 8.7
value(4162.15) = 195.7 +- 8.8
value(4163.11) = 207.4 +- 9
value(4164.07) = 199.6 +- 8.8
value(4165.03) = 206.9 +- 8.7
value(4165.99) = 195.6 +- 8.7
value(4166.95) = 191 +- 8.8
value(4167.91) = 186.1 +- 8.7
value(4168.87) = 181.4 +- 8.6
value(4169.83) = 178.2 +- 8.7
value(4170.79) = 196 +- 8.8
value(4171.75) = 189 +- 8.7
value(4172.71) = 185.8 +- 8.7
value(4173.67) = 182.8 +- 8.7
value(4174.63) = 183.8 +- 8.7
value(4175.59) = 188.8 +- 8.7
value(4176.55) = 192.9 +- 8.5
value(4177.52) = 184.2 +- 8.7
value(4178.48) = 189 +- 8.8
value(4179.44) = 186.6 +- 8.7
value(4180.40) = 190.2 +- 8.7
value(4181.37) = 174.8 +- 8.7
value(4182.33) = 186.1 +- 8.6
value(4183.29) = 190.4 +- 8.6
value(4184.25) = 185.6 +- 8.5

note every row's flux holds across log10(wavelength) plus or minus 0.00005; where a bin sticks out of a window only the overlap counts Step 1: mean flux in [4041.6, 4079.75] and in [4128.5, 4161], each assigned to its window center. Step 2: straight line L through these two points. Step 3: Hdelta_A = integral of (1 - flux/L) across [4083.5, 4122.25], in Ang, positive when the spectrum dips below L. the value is 6.4 Ang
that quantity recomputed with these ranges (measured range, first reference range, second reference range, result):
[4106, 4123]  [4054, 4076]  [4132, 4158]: 1.9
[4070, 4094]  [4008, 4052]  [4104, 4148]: 1.2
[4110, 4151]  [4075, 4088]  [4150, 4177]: -0.2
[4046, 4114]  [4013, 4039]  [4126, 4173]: 8.2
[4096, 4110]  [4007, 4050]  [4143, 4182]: 4.6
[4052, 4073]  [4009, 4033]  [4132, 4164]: 0.7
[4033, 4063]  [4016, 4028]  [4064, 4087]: -0.5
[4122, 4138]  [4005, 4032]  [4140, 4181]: 0.3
